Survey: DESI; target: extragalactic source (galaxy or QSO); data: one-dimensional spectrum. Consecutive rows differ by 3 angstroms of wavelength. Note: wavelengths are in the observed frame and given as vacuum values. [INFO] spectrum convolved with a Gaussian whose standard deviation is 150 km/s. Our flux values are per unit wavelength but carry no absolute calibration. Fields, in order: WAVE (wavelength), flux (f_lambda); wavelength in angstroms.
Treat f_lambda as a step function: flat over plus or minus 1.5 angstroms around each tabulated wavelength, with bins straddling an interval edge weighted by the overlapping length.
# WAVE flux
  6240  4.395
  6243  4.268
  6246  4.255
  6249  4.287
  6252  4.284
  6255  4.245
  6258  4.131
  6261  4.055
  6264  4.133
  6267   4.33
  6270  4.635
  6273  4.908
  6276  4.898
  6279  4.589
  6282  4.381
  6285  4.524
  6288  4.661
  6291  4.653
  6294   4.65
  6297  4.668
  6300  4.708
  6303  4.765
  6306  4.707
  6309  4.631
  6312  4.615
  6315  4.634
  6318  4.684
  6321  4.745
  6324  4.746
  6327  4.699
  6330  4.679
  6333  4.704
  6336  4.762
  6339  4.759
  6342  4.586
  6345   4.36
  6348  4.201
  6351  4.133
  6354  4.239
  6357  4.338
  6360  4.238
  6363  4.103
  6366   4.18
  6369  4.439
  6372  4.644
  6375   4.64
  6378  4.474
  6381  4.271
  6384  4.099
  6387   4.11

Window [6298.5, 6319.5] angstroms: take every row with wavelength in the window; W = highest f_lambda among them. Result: 4.765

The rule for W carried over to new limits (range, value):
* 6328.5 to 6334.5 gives 4.704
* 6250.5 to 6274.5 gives 4.908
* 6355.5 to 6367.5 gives 4.338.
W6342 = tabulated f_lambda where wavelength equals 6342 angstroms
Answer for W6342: 4.586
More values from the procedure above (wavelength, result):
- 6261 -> 4.055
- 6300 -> 4.708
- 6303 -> 4.765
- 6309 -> 4.631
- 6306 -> 4.707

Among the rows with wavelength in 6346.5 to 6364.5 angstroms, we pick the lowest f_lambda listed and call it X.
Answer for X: 4.103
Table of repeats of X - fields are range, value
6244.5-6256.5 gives 4.245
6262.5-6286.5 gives 4.133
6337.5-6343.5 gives 4.586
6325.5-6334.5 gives 4.679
